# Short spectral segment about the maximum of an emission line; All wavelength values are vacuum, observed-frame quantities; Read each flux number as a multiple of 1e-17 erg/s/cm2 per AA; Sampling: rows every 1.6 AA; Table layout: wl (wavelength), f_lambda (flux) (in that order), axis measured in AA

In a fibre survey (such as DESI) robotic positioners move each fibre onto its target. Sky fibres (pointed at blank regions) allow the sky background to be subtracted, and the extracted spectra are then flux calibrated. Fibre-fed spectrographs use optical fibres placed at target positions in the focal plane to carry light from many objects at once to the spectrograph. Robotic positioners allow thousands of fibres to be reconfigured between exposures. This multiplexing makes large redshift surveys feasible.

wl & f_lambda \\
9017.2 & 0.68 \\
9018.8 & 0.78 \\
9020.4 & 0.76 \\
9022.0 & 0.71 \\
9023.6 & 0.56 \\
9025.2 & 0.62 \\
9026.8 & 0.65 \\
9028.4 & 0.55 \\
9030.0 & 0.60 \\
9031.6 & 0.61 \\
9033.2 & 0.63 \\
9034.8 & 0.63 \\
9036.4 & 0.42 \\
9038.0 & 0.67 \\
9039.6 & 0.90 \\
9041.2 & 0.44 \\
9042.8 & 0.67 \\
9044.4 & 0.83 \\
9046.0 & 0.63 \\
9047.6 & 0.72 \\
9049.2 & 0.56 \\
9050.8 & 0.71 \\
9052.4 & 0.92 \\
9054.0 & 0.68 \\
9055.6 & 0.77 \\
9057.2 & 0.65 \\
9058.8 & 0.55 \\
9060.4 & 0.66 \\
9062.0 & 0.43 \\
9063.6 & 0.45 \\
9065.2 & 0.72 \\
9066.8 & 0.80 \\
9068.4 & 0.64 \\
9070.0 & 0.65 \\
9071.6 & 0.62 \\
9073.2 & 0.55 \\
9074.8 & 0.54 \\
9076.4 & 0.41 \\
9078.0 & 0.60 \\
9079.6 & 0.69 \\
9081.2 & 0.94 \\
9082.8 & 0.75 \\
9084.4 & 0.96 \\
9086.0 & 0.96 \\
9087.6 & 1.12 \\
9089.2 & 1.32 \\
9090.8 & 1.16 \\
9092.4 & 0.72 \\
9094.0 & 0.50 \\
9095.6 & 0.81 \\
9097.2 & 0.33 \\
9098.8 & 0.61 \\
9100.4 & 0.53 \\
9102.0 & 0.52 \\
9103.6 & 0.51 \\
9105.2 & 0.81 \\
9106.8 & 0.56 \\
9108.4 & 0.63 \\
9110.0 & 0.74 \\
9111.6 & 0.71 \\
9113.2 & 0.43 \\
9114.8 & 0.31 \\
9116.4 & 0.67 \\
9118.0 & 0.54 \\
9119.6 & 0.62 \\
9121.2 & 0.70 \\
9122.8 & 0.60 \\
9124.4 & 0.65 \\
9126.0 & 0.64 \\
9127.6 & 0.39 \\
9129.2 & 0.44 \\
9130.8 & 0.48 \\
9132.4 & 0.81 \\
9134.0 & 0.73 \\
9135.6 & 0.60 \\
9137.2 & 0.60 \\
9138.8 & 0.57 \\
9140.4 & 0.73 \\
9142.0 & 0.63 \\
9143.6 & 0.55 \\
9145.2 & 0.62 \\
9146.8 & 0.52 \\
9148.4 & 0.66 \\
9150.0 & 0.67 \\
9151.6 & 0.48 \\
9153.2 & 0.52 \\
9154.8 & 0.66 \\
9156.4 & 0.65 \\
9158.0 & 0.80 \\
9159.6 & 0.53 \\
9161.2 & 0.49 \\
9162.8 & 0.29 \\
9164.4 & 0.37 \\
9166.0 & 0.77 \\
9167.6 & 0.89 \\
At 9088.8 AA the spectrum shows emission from H-beta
